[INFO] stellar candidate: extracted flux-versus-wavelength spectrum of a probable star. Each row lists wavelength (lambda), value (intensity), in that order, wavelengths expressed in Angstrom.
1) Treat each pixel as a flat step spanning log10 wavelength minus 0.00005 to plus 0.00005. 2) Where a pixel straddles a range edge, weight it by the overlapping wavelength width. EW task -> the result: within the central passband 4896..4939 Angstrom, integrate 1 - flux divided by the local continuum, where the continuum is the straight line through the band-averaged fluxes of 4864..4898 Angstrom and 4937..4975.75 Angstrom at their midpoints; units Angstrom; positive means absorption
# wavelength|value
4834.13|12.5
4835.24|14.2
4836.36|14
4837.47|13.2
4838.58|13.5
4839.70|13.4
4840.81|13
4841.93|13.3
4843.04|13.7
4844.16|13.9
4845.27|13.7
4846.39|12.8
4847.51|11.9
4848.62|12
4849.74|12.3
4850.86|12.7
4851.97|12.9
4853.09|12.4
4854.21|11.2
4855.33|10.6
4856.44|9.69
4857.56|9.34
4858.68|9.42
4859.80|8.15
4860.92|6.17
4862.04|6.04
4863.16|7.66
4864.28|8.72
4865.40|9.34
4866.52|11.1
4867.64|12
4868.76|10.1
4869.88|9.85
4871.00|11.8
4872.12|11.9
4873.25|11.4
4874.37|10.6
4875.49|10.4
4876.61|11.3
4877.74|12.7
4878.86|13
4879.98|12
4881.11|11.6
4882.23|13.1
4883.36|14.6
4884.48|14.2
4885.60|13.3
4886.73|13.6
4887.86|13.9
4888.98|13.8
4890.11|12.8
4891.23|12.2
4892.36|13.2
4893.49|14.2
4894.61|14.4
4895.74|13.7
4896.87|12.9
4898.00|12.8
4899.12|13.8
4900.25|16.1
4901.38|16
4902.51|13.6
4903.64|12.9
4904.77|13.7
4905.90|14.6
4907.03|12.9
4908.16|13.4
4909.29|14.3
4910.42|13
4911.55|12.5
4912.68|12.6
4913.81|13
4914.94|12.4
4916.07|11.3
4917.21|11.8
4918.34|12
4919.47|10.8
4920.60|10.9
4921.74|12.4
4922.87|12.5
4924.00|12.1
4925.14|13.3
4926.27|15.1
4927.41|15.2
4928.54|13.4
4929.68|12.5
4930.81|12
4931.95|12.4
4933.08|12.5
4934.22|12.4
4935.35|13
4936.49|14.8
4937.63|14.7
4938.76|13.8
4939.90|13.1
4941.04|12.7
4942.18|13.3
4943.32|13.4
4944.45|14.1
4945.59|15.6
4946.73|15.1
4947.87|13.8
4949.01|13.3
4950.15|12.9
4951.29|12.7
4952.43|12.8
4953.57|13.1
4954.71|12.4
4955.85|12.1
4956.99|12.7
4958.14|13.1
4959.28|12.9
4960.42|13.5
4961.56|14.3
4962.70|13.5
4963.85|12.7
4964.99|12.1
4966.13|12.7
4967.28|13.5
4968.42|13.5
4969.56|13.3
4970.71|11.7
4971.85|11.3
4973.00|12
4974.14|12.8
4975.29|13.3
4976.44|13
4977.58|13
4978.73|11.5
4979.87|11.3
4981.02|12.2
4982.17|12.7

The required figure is -1.4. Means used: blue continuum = 12.3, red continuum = 13.2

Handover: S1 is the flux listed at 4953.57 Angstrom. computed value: 13.1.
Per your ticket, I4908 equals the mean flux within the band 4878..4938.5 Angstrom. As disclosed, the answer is 13.2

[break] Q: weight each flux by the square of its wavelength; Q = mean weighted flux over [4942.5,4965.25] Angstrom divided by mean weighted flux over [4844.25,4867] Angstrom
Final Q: 1.32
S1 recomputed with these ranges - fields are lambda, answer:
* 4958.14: 13.1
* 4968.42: 13.5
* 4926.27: 15.1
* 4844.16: 13.9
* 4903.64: 12.9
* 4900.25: 16.1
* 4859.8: 8.15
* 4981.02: 12.2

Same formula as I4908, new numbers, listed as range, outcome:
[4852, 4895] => 11.4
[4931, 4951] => 13.5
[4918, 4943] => 13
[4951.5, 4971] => 12.9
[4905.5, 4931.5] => 12.8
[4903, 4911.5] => 13.5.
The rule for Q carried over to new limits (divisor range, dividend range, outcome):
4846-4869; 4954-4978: 1.30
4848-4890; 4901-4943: 1.19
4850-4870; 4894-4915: 1.40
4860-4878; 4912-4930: 1.29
